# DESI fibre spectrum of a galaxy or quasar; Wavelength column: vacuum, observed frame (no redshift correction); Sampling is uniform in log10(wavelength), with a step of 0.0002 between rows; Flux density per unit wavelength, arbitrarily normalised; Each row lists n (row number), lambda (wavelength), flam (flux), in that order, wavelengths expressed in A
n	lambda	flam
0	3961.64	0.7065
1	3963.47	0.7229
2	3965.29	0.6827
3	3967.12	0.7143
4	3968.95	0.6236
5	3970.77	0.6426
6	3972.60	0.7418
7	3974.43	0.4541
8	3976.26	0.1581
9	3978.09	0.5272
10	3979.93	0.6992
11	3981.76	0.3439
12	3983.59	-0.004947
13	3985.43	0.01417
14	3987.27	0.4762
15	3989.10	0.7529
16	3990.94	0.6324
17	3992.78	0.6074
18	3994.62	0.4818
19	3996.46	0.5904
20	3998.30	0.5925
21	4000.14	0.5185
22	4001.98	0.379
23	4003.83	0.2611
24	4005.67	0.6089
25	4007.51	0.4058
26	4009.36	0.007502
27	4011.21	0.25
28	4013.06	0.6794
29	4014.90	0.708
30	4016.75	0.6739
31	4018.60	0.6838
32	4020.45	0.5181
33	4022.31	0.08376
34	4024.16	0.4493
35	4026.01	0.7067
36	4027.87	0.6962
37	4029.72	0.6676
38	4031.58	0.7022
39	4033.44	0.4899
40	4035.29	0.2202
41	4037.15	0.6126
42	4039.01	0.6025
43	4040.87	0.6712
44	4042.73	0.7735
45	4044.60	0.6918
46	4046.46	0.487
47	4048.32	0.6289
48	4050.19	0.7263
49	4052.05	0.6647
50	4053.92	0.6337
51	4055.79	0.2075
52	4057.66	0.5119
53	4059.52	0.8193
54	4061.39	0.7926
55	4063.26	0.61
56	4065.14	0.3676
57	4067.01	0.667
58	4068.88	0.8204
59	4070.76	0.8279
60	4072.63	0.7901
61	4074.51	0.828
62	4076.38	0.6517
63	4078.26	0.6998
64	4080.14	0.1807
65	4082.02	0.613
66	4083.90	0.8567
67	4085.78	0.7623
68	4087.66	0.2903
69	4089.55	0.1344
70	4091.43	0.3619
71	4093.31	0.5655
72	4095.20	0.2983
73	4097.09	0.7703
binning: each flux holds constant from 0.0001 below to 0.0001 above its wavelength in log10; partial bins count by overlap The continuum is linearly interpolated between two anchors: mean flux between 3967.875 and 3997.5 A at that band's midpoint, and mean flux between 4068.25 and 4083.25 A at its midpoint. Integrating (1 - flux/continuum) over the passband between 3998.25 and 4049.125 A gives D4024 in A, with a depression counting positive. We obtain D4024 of 4.1 A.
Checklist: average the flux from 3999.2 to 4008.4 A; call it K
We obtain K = 0.435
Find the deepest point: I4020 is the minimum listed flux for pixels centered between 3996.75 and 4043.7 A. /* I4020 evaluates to 0.007502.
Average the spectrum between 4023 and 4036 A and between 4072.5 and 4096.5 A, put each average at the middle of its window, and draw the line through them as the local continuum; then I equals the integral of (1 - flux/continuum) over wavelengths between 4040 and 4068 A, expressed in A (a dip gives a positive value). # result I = -3.5 A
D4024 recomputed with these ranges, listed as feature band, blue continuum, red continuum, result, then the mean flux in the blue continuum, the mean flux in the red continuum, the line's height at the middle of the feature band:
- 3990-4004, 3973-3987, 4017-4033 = -3.4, 0.336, 0.566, 0.423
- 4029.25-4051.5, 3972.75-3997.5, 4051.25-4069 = -1.8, 0.451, 0.599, 0.56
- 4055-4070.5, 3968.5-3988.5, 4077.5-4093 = -4.5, 0.426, 0.488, 0.475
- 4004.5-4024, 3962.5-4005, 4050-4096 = 2.7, 0.506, 0.586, 0.533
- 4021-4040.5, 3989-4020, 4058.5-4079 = 2.3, 0.513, 0.715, 0.596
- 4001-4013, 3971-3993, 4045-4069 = 3.7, 0.451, 0.605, 0.503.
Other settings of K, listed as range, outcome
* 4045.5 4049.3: 0.561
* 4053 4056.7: 0.421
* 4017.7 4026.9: 0.487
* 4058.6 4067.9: 0.651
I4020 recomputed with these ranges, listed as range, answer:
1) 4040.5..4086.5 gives 0.1807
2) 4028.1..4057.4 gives 0.2075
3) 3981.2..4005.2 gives -0.004947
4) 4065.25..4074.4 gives 0.667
